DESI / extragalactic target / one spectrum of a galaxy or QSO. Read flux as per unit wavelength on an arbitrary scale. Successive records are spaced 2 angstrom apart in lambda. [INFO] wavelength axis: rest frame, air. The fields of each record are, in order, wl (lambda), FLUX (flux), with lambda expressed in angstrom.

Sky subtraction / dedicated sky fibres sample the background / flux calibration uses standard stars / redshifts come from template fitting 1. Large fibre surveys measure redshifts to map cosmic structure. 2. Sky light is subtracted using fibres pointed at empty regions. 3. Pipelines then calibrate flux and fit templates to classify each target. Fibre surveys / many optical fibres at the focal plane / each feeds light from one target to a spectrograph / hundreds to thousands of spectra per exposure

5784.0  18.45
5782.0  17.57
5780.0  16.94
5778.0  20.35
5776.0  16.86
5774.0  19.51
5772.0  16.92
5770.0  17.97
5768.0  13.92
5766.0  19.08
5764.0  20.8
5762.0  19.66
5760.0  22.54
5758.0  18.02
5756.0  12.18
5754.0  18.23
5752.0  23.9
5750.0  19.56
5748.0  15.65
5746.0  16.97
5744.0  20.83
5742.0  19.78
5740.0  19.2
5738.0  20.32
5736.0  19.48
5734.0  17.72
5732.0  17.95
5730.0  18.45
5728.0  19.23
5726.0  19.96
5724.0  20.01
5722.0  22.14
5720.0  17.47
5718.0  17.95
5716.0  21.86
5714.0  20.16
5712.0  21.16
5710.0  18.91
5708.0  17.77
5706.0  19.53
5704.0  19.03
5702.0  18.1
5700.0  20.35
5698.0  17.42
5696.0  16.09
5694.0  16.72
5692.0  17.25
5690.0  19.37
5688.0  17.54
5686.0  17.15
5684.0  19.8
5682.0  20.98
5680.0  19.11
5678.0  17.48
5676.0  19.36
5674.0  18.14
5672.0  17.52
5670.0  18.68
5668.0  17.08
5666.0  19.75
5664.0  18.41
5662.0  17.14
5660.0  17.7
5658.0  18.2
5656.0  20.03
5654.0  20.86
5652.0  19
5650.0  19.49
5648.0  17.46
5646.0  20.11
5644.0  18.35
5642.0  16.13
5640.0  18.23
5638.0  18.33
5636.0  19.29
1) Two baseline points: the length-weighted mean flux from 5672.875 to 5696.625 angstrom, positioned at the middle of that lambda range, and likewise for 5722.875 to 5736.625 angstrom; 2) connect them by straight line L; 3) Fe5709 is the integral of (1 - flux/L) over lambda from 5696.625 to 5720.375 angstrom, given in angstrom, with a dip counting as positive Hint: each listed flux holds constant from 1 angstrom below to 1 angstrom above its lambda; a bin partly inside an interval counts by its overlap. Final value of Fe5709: -0.6 angstrom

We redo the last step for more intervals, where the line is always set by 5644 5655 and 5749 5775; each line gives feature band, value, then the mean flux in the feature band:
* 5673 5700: 1.1 angstrom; 18.3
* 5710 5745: -1.4 angstrom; 19.6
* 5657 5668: 0.6 angstrom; 18.1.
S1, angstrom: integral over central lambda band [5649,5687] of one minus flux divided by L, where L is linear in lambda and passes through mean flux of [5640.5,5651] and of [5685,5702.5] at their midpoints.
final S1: -1.4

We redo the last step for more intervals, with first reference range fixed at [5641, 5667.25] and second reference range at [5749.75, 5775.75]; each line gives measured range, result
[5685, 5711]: 0.72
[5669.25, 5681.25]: 0.13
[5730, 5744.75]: -0.52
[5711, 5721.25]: -0.65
